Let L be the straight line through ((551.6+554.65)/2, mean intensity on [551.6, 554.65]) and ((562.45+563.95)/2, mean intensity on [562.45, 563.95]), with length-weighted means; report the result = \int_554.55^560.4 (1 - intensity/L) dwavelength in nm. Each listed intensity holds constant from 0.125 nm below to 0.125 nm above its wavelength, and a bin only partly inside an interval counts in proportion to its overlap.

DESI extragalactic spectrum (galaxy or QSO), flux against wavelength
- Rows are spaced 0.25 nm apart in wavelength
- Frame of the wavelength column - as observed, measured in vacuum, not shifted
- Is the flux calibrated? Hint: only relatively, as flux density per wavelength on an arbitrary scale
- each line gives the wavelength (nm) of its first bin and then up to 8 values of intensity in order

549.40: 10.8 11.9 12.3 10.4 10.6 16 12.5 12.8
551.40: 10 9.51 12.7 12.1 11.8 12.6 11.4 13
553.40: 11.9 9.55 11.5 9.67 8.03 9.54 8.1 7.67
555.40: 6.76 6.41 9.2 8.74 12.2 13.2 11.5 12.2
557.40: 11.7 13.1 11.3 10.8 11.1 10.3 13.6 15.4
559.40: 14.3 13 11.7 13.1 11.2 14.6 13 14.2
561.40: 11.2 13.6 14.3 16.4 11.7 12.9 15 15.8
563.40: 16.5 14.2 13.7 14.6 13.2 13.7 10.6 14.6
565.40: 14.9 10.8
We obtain 0.73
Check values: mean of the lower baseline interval 11.1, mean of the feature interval 11.1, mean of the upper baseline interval 14.6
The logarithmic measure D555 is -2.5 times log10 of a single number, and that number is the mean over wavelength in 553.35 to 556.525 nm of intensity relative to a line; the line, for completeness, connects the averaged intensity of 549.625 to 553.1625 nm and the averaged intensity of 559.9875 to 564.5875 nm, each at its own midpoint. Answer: 0.35 mag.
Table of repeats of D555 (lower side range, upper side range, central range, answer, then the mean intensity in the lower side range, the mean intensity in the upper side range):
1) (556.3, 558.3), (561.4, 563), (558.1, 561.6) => 0.01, 12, 13.8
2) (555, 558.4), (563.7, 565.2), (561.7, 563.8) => -0.15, 10.4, 13.4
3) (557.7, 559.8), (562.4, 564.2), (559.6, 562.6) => 0.03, 12.5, 14.5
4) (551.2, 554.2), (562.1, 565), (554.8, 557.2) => 0.27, 11.4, 14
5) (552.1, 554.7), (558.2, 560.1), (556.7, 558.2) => 0.03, 11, 12.7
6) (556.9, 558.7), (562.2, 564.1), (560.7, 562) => 0.01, 11.6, 14.4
